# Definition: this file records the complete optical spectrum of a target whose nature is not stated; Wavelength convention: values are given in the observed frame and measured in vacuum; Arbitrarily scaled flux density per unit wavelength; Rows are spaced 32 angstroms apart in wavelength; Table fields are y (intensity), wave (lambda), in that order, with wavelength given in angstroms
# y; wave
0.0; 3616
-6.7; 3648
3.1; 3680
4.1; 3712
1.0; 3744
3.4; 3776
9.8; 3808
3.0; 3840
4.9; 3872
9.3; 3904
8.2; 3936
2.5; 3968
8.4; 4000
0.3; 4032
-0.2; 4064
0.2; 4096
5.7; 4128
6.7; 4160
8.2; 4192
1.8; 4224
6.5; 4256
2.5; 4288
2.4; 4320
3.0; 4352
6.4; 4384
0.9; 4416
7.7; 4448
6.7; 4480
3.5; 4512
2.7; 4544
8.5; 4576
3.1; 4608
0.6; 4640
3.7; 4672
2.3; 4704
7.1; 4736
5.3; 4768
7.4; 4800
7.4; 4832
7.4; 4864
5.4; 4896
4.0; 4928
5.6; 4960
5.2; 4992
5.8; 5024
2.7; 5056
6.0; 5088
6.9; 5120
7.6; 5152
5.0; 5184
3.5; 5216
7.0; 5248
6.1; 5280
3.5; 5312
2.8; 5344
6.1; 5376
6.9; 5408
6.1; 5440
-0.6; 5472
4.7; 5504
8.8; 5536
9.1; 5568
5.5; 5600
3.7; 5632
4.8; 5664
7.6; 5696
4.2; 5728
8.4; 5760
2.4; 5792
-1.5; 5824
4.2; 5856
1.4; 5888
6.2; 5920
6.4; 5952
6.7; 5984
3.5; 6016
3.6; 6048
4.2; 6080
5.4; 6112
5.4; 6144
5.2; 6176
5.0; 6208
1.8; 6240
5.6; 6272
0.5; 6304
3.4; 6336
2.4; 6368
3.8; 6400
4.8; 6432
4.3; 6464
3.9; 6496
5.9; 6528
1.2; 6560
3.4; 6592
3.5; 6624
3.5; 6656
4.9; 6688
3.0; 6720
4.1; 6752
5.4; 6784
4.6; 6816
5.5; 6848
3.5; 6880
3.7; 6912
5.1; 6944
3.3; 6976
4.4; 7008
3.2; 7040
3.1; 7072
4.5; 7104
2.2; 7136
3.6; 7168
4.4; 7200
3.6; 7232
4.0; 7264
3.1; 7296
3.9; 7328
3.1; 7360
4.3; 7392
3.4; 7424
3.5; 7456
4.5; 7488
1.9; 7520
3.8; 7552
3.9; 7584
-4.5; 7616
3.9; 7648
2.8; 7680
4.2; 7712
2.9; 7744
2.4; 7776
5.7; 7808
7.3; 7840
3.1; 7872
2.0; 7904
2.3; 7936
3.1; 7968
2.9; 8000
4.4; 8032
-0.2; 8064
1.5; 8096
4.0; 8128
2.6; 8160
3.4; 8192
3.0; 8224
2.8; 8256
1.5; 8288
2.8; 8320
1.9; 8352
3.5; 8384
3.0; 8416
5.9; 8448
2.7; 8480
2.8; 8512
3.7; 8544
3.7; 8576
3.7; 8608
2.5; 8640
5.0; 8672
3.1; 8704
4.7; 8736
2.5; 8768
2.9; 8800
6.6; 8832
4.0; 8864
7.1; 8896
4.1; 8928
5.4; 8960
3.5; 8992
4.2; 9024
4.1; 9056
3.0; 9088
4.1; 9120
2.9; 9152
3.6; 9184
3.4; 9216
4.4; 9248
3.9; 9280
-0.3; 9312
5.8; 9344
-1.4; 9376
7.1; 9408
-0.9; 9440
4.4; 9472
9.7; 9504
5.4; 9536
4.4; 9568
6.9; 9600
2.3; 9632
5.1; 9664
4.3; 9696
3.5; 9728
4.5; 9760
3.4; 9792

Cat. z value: 0.20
